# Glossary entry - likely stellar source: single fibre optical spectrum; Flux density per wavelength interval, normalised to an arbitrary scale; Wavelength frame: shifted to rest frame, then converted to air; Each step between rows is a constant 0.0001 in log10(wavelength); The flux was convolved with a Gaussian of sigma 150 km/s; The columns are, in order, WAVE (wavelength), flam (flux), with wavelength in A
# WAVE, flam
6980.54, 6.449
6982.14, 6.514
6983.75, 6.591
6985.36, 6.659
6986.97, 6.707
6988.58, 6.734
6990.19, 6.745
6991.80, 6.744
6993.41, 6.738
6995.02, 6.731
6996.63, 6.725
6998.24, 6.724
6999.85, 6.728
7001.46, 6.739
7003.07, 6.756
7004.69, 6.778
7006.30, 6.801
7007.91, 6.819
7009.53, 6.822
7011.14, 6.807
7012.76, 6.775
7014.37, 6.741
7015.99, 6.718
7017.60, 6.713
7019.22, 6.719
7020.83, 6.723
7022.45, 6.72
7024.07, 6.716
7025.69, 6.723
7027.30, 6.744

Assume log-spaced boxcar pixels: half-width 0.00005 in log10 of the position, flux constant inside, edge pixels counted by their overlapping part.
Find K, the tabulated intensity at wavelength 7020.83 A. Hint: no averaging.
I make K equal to 6.723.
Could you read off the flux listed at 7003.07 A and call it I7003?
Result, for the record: 6.756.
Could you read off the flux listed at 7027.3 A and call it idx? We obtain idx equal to 6.744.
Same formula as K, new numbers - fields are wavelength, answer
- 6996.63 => 6.725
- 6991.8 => 6.744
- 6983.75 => 6.591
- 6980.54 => 6.449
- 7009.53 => 6.822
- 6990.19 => 6.745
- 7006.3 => 6.801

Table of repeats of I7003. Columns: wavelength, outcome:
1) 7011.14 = 6.807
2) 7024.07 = 6.716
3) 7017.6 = 6.713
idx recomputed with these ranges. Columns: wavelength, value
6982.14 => 6.514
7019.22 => 6.719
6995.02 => 6.731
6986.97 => 6.707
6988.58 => 6.734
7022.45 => 6.72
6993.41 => 6.738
